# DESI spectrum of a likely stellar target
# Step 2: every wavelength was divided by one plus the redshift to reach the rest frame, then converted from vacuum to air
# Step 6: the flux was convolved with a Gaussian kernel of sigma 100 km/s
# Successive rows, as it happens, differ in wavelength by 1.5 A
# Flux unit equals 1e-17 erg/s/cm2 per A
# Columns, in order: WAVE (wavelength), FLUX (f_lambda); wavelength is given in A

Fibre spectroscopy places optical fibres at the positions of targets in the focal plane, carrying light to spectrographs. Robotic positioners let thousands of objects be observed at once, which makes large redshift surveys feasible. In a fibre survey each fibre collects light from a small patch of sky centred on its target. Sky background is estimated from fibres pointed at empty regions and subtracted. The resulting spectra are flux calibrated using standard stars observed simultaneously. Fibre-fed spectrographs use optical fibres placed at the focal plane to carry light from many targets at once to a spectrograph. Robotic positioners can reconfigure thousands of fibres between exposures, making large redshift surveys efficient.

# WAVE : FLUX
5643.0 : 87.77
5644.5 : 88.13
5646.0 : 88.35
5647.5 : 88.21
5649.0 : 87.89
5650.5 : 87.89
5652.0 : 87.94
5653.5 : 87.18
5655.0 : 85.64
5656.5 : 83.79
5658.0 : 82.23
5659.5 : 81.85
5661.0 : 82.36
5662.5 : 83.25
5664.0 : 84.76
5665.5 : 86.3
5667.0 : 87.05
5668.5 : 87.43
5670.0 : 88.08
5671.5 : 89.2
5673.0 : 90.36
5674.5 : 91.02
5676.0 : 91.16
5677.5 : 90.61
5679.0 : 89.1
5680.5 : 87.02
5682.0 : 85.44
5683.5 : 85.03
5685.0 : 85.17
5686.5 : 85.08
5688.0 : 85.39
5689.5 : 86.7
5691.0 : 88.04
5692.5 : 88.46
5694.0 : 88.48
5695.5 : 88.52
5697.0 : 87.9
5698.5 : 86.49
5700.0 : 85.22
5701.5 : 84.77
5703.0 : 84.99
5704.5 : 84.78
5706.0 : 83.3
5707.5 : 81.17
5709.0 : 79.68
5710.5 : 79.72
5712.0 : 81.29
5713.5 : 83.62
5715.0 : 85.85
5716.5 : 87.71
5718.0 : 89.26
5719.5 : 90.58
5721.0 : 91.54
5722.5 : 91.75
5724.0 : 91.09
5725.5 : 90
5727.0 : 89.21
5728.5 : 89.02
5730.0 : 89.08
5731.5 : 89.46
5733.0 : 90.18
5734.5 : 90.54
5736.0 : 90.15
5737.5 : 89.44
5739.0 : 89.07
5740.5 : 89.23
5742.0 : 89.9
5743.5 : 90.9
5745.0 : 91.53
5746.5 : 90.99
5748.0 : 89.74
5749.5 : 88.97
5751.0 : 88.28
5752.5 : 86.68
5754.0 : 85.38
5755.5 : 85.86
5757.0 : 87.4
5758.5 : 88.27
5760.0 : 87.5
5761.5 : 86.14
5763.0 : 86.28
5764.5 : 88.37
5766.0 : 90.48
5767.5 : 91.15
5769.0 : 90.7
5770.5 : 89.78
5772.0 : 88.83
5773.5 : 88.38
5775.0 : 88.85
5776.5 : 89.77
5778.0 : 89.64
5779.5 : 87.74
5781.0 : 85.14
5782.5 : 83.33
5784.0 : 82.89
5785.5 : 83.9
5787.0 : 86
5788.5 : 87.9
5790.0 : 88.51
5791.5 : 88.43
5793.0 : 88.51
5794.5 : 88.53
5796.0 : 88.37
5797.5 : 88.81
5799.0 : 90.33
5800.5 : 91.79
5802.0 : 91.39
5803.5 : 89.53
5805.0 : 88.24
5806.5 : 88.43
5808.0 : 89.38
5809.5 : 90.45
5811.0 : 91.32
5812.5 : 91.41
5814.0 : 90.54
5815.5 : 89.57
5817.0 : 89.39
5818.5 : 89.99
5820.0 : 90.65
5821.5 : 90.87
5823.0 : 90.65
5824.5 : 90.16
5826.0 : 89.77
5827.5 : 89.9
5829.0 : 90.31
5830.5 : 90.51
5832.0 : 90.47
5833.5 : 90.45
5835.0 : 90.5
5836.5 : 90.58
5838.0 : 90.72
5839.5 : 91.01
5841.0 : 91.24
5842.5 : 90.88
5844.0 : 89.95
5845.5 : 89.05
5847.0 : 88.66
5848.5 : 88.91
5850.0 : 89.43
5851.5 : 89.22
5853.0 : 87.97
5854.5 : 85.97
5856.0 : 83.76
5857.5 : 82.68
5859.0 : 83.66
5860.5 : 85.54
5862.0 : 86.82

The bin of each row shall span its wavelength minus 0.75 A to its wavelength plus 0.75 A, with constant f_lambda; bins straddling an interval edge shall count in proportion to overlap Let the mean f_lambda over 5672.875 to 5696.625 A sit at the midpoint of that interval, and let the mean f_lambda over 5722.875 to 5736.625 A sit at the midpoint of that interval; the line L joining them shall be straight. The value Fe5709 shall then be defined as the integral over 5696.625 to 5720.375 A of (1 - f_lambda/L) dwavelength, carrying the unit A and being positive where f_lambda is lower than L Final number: 1.11 A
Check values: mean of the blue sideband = 87.8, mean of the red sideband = 89.9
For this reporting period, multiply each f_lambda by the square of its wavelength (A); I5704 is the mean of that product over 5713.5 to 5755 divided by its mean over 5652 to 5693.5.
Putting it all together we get 1.05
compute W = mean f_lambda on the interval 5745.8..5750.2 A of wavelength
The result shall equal 89.9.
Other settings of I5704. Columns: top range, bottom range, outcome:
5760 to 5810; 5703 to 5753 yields 1.02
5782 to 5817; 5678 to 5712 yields 1.08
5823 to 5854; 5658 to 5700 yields 1.09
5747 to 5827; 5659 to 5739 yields 1.05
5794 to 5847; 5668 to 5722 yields 1.09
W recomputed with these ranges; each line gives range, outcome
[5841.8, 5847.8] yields 89.6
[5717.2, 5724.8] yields 90.8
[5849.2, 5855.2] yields 88.2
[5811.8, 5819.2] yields 90.2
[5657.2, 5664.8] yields 82.9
